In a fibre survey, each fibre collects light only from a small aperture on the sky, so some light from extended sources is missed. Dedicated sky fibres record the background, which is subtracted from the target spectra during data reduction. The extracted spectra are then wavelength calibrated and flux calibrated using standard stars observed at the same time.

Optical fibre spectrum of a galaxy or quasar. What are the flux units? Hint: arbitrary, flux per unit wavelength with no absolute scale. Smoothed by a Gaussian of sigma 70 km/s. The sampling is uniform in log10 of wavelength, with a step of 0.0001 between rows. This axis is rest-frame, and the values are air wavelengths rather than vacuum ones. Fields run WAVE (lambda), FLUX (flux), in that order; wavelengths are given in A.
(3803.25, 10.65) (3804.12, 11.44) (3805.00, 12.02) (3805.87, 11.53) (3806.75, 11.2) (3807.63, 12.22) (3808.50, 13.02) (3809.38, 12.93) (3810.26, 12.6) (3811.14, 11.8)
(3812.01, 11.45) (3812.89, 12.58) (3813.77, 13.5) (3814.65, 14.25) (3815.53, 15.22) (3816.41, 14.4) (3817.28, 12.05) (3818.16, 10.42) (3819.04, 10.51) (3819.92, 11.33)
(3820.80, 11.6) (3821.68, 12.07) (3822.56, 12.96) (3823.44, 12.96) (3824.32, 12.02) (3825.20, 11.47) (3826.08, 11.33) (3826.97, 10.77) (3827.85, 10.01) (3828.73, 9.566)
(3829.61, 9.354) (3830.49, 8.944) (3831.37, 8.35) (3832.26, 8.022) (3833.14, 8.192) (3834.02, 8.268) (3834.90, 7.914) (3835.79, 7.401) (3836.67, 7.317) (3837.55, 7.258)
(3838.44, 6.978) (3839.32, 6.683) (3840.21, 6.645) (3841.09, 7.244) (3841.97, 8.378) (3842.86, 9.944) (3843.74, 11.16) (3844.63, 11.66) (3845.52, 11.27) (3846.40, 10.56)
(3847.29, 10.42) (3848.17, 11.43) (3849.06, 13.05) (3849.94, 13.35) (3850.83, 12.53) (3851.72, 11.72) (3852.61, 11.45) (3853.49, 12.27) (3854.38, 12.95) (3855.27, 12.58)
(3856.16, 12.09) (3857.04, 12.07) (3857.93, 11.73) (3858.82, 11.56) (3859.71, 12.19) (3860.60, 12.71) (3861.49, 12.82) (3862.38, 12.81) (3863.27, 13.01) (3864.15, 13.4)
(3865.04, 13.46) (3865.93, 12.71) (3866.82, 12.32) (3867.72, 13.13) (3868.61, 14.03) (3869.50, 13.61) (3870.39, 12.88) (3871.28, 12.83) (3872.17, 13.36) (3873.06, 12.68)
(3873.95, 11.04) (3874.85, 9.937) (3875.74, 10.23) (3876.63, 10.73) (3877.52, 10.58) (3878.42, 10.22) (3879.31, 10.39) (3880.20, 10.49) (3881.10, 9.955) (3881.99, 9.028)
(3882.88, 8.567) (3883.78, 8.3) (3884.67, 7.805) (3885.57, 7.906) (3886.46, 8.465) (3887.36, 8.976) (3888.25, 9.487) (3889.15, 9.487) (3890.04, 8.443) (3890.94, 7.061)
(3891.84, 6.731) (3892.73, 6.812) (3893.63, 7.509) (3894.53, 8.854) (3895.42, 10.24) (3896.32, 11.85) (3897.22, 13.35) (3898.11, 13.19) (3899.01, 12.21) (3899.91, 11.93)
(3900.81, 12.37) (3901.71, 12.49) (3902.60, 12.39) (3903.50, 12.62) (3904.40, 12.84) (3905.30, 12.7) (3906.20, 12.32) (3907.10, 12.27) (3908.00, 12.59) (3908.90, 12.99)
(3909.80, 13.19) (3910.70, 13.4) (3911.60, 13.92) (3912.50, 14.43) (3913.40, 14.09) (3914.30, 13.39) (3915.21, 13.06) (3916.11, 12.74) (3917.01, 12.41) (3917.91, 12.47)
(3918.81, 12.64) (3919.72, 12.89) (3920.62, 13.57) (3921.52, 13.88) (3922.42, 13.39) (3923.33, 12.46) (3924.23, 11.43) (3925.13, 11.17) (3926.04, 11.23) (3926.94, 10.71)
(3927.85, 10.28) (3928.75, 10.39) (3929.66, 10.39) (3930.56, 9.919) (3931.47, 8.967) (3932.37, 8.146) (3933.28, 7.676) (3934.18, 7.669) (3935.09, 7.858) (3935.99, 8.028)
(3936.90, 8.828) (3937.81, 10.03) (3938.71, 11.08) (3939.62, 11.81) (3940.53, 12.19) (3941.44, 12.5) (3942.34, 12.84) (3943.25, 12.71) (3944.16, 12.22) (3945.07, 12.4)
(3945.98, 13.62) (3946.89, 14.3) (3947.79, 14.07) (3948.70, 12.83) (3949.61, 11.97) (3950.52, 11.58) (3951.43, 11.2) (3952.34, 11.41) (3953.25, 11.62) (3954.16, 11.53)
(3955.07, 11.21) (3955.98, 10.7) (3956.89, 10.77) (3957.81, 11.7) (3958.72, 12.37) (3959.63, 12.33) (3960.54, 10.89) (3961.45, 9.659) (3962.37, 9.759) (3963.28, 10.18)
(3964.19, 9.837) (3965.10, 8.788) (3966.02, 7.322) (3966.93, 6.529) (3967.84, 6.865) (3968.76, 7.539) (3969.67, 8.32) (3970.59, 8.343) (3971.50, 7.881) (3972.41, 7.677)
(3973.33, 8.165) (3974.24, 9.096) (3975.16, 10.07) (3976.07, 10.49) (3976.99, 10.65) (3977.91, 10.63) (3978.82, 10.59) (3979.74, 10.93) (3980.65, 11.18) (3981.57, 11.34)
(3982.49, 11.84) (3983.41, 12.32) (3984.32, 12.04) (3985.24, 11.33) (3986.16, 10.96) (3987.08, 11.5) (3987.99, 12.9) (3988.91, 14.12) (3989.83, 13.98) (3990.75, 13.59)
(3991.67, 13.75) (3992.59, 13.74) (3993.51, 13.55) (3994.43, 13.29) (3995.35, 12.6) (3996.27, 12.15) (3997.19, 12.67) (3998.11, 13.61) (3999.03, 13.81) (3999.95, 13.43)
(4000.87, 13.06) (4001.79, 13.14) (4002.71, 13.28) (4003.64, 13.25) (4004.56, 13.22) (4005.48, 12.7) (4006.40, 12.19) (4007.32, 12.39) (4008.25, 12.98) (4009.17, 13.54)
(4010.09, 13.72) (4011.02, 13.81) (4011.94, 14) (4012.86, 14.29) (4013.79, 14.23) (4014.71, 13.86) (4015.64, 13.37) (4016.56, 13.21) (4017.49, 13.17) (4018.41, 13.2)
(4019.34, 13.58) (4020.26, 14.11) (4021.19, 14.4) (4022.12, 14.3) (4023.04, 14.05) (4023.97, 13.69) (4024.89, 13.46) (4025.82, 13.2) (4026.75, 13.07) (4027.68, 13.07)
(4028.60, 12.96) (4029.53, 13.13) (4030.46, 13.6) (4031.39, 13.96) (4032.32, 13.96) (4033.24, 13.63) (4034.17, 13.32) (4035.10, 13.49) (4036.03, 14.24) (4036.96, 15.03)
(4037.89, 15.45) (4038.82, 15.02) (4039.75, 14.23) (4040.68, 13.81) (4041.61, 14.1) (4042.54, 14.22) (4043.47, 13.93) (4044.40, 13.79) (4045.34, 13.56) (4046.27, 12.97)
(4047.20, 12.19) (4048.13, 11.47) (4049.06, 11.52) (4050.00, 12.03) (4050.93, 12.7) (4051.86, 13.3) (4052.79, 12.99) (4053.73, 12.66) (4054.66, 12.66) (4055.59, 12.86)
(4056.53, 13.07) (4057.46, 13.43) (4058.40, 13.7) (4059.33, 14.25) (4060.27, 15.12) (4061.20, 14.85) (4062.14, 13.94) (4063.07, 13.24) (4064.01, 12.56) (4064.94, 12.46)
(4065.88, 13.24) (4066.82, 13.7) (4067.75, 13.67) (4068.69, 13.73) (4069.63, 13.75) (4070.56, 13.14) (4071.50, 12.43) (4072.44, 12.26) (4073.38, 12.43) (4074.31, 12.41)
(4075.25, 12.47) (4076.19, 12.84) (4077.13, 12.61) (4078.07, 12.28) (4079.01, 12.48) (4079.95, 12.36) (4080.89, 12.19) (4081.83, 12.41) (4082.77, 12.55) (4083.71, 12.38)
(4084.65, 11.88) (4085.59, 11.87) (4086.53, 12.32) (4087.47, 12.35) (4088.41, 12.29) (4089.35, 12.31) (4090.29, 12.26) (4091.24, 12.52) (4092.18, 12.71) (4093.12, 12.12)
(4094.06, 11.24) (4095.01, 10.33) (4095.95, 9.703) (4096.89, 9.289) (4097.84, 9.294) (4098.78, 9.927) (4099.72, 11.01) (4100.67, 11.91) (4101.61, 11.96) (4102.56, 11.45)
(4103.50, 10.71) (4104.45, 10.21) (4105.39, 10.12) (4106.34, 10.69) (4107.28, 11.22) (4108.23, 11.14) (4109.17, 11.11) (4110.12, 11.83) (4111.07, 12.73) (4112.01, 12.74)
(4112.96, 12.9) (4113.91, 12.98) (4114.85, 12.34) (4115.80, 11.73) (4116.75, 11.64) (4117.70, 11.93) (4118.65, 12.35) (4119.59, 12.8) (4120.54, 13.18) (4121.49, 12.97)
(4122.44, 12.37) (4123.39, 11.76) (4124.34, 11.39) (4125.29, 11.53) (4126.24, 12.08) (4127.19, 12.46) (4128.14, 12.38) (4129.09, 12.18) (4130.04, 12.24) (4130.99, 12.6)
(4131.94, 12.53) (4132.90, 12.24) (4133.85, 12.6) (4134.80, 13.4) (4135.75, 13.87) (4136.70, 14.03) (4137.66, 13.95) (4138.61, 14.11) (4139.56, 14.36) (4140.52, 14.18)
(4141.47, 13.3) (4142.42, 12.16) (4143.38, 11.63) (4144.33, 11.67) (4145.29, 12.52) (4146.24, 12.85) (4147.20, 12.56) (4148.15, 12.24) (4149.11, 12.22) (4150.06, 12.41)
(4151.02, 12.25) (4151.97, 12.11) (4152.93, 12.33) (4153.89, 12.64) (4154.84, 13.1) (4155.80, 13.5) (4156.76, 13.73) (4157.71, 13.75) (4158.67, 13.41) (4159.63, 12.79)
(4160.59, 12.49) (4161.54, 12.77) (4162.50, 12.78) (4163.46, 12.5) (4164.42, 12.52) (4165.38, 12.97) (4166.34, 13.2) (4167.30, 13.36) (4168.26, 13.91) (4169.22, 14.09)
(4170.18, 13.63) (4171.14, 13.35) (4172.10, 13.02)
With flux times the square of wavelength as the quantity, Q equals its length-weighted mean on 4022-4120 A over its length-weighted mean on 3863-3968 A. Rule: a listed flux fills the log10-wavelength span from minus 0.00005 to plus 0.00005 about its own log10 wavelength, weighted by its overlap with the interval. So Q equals 1.22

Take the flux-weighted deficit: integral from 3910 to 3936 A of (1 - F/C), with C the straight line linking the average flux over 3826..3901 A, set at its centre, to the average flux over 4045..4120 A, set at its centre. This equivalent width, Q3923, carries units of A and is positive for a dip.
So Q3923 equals -1.4 A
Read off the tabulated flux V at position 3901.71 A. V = 12.49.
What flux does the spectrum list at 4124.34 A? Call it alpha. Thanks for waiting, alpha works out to 11.39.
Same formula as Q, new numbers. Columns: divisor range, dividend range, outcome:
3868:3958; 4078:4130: 1.15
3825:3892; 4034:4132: 1.33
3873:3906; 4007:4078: 1.42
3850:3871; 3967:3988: 0.84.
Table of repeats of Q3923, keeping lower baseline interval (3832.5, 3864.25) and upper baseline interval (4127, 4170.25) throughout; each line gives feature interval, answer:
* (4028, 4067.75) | -4.4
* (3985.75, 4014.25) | -3.5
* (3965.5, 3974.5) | 3.0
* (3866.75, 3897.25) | 2.0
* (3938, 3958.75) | -1.3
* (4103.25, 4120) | 1.2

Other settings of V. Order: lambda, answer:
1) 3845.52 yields 11.27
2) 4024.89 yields 13.46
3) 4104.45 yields 10.21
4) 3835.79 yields 7.401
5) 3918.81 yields 12.64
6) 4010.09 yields 13.72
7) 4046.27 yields 12.97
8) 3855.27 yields 12.58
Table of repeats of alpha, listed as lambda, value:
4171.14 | 13.35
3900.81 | 12.37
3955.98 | 10.7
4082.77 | 12.55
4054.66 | 12.66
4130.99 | 12.6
